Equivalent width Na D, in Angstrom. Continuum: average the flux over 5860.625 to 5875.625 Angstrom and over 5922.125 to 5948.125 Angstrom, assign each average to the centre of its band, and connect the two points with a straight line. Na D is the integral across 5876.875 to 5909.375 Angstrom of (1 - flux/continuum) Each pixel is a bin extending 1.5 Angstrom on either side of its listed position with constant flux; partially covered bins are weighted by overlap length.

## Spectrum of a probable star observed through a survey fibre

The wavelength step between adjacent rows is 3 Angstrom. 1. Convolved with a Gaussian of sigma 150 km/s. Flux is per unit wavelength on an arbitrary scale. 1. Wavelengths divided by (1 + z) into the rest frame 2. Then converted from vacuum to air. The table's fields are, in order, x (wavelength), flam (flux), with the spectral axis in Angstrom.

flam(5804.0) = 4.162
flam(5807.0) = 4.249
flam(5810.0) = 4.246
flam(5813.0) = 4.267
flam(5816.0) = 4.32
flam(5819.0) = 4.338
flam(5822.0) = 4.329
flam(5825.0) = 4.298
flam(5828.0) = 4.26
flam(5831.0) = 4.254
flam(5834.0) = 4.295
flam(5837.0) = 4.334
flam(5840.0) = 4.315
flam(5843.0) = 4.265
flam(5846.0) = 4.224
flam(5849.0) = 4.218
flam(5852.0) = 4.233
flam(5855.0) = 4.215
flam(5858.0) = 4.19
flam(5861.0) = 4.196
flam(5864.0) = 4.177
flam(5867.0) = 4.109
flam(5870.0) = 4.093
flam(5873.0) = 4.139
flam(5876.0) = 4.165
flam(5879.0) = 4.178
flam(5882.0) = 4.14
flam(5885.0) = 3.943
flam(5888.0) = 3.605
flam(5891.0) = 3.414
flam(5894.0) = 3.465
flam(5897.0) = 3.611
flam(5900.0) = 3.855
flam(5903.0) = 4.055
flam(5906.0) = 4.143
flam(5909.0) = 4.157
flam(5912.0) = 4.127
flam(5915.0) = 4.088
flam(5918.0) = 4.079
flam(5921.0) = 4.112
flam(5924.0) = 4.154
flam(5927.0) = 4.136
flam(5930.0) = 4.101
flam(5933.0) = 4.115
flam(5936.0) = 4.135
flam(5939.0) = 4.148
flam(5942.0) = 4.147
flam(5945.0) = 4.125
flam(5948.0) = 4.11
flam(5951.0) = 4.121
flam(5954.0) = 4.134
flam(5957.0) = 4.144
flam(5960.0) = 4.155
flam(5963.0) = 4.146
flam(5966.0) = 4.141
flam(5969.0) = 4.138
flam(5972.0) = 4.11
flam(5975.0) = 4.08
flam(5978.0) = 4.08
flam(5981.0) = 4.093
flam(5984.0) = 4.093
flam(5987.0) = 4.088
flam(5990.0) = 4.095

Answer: 2.1 Angstrom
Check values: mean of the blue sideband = 4.14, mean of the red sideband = 4.13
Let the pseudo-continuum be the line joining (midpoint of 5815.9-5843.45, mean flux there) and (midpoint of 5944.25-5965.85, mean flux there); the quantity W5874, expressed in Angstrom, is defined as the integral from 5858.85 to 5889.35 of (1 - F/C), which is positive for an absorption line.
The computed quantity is 1.2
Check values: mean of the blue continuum 4.3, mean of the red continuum 4.13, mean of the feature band 4.08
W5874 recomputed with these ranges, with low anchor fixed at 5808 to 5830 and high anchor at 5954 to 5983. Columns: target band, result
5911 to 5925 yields 0.2 Angstrom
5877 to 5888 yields 0.5 Angstrom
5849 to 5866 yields 0.2 Angstrom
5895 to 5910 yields 0.9 Angstrom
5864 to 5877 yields 0.3 Angstrom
